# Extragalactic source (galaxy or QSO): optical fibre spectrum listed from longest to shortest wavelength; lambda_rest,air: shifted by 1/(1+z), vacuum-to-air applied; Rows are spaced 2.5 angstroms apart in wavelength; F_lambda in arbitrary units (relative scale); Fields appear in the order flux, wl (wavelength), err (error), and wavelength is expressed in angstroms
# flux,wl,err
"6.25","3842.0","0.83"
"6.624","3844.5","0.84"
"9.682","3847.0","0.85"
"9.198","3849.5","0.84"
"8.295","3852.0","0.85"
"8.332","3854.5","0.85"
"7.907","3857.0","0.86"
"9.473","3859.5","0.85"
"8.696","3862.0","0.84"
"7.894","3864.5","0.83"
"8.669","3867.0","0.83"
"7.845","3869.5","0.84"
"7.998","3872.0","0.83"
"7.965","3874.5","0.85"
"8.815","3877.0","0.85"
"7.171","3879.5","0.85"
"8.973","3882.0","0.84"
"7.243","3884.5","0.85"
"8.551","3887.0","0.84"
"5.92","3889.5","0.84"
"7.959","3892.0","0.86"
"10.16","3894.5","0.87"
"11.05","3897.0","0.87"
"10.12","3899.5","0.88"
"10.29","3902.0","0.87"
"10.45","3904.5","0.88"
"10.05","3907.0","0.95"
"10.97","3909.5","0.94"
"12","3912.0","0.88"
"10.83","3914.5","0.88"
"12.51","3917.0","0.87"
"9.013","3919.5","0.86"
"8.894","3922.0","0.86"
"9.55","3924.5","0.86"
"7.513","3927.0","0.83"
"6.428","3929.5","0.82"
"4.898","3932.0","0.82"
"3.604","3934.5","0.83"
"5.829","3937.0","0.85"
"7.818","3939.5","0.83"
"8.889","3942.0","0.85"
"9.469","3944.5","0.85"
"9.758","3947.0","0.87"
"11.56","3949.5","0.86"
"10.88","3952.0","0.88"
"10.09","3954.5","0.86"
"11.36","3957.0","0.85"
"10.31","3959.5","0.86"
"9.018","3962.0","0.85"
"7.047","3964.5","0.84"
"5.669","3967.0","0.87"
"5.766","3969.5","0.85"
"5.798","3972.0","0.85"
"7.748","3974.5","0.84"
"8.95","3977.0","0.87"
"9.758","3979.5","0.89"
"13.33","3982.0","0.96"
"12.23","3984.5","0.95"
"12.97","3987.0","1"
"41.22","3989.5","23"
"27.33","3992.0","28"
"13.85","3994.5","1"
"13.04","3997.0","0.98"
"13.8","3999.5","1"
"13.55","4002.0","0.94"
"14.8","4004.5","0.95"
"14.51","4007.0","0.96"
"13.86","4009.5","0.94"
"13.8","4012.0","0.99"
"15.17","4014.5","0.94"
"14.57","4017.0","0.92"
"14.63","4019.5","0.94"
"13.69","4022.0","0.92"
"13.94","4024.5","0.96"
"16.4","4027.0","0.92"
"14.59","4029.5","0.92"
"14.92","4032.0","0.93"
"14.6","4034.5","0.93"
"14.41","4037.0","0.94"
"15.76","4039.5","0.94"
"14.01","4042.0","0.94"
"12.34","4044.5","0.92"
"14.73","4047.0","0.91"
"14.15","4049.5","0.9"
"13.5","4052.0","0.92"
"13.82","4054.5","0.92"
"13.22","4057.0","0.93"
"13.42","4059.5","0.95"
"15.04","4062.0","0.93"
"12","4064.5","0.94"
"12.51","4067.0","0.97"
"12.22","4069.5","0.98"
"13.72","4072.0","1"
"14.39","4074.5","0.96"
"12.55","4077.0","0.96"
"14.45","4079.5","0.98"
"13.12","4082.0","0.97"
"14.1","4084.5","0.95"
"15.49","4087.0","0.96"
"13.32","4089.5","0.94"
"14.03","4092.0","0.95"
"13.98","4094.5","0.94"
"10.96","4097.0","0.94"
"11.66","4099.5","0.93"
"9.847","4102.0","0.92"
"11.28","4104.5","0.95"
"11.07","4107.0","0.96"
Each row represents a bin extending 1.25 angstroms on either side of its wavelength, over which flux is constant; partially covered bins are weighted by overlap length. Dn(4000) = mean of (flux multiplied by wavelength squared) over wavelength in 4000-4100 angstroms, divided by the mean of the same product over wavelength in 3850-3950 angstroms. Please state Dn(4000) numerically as 1.72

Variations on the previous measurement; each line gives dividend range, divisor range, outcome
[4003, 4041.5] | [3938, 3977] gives 1.73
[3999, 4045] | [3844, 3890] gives 1.90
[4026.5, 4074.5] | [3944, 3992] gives 1.24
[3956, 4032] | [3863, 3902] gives 1.68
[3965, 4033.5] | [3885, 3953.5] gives 1.61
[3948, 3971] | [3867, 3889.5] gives 1.18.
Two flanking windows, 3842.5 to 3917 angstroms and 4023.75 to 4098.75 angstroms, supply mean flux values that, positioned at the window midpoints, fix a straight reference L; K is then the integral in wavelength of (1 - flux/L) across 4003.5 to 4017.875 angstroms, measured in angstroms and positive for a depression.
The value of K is -2.3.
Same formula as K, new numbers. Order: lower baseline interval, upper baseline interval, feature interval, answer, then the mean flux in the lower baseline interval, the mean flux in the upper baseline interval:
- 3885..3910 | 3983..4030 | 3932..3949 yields 6.5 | 9.44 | 16.2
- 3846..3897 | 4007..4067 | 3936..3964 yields 4.1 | 8.4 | 14.2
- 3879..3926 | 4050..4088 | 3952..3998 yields -4.3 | 9.59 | 13.6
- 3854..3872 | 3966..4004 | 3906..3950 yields 9.2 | 8.38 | 13.7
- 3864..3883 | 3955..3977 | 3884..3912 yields -4.8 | 8.17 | 7.98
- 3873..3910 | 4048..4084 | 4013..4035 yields -4.1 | 9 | 13.5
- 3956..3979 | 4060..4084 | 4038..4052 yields -2.5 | 7.98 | 13.4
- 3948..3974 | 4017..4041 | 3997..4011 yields -1.6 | 8.73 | 14.8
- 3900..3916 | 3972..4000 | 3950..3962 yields 2.7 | 10.8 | 15.4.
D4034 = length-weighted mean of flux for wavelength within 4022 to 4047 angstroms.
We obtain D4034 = 14.5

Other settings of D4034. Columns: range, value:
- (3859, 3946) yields 8.67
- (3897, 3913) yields 10.7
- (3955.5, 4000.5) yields 12.7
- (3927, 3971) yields 8.11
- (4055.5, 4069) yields 13.2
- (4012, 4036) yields 14.7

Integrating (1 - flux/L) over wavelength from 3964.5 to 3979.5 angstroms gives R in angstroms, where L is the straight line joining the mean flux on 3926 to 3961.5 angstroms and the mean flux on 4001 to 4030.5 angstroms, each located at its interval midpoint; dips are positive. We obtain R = 5.3 angstroms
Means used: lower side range 8.48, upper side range 14.5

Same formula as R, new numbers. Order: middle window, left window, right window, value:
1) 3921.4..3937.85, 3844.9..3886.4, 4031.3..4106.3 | 5.49 angstroms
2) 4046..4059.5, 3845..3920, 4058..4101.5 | -1.18 angstroms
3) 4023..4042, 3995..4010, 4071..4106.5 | -1.76 angstroms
